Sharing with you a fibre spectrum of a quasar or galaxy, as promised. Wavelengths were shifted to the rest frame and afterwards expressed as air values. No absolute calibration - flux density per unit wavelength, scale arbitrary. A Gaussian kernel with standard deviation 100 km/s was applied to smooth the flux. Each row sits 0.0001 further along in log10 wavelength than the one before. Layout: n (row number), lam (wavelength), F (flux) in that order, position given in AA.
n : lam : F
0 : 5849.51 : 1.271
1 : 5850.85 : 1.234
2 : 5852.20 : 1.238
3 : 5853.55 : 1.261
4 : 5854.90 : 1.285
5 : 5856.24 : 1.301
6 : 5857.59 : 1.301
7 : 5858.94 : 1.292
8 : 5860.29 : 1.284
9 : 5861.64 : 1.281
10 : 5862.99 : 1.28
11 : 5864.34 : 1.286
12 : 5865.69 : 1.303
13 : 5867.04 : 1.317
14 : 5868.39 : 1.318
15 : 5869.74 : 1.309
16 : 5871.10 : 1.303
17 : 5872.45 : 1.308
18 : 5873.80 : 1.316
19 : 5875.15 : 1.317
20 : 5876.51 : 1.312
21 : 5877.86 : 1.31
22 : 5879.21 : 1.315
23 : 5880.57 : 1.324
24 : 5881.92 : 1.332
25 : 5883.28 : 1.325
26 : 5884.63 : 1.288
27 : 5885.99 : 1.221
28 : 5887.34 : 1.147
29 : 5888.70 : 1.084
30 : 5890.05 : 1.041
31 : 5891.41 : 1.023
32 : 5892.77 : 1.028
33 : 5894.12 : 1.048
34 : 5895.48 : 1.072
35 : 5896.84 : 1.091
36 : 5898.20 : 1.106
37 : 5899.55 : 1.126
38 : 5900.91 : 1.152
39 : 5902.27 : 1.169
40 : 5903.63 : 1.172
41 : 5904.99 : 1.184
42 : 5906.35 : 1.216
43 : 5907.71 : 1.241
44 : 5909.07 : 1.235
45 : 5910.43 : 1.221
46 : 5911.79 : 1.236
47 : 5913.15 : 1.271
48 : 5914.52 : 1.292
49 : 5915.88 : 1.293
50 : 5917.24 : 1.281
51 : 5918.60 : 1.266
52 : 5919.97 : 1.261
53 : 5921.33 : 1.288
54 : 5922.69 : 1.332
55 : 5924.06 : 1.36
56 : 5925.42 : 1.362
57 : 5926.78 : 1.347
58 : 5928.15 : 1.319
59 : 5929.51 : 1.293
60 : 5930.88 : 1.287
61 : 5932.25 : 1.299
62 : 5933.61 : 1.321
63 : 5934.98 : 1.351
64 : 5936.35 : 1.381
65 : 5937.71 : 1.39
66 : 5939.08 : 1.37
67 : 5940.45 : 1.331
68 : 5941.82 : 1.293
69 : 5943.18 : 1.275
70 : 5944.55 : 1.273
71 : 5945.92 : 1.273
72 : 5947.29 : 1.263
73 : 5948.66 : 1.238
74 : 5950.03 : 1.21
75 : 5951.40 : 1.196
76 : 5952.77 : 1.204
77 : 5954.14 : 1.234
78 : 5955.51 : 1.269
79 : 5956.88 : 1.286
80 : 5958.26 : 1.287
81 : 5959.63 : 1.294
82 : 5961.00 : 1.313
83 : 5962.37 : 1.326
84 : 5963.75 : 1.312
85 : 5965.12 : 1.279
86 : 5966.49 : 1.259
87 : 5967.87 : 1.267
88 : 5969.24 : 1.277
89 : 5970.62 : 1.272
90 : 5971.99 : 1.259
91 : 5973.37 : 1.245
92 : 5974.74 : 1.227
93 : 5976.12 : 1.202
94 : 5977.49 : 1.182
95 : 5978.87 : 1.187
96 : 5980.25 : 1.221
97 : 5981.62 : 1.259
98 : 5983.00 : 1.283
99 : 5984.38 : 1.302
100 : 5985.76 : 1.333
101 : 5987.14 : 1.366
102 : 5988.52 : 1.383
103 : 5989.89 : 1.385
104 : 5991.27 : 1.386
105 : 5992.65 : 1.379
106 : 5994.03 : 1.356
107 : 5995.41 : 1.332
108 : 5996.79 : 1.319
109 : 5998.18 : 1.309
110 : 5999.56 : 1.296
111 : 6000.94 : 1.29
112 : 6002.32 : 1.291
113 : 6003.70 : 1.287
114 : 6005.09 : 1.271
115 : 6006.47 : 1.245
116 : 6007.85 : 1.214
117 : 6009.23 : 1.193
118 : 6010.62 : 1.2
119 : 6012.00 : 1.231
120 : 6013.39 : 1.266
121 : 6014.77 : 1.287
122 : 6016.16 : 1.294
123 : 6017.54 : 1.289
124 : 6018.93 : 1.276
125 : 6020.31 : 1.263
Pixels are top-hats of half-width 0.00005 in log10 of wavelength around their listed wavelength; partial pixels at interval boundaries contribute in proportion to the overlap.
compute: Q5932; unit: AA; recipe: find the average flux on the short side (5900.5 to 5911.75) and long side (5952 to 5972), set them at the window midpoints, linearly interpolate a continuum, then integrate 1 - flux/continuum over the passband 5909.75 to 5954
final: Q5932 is -2.0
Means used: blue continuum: 1.2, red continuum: 1.28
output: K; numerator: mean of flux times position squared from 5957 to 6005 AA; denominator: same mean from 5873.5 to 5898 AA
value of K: 1.1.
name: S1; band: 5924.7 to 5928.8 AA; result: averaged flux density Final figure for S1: 1.34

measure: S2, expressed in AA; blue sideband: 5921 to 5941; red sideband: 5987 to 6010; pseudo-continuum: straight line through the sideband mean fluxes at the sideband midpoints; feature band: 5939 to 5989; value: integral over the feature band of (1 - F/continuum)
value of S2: 2.0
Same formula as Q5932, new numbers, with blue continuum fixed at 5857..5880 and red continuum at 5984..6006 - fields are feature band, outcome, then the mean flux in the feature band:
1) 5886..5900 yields 2.4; 1.08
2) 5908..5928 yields 0.4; 1.29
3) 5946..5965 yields 0.8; 1.26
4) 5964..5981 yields 1.1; 1.24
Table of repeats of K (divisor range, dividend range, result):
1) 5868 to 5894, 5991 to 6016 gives 1.08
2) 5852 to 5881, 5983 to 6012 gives 1.05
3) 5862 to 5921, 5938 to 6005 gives 1.08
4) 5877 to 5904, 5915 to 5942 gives 1.14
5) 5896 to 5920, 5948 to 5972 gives 1.07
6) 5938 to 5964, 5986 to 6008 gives 1.05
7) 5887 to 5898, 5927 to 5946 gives 1.26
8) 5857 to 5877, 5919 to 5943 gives 1.04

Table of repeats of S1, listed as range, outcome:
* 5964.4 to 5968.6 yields 1.27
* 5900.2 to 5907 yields 1.18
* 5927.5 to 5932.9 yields 1.3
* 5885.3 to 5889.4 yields 1.15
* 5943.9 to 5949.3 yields 1.26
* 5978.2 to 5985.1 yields 1.25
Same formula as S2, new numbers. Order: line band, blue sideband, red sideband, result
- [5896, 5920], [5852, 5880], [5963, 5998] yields 1.6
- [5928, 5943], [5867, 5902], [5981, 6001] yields -0.7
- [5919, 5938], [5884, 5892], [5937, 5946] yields -0.8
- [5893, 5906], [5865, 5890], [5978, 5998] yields 1.7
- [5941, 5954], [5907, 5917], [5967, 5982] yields 0.0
